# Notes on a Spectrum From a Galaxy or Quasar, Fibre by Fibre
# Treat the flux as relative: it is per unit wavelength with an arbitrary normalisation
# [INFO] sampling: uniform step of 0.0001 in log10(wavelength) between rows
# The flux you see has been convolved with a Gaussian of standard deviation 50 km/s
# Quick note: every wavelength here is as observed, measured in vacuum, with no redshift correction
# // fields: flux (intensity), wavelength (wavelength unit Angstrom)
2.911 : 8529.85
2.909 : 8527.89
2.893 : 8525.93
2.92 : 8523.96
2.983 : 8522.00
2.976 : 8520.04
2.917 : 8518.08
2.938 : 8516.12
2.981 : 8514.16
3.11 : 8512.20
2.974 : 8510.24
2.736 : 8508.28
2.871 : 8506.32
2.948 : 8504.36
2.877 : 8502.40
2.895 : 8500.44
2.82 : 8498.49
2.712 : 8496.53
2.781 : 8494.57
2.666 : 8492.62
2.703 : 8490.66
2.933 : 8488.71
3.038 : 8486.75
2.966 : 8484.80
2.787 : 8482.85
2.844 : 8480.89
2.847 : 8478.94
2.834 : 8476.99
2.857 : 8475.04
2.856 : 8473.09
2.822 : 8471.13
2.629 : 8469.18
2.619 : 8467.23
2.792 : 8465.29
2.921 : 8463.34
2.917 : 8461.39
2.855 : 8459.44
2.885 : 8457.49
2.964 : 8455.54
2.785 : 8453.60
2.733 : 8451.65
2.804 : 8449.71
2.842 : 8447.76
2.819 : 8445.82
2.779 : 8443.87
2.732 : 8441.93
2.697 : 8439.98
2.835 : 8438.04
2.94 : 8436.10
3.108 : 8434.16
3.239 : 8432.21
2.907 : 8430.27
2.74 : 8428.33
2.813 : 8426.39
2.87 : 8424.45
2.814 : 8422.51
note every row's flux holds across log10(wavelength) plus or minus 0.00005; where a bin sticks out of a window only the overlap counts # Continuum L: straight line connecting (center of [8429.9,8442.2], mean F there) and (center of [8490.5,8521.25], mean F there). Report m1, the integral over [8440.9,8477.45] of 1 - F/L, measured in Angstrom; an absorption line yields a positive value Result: 1.3 Angstrom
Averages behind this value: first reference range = 2.93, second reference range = 2.87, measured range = 2.81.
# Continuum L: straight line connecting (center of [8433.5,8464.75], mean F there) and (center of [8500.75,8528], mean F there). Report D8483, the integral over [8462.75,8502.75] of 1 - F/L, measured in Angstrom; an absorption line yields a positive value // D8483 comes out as 1.0 Angstrom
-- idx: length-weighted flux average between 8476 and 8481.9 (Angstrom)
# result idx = 2.84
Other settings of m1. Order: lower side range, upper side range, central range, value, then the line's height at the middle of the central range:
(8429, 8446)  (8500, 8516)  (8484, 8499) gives 0.47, 2.92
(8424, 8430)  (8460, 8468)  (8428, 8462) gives -0.60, 2.82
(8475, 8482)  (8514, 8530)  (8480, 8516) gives 0.18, 2.88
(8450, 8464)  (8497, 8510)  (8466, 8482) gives 0.40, 2.86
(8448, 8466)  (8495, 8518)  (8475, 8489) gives -0.08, 2.87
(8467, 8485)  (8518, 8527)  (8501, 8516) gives -0.14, 2.9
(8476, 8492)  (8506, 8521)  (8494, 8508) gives 0.33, 2.91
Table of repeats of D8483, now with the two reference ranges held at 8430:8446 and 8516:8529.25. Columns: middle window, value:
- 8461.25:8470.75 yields 0.5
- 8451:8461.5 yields 0.2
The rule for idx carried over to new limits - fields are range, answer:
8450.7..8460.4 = 2.84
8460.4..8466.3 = 2.88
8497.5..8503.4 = 2.86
